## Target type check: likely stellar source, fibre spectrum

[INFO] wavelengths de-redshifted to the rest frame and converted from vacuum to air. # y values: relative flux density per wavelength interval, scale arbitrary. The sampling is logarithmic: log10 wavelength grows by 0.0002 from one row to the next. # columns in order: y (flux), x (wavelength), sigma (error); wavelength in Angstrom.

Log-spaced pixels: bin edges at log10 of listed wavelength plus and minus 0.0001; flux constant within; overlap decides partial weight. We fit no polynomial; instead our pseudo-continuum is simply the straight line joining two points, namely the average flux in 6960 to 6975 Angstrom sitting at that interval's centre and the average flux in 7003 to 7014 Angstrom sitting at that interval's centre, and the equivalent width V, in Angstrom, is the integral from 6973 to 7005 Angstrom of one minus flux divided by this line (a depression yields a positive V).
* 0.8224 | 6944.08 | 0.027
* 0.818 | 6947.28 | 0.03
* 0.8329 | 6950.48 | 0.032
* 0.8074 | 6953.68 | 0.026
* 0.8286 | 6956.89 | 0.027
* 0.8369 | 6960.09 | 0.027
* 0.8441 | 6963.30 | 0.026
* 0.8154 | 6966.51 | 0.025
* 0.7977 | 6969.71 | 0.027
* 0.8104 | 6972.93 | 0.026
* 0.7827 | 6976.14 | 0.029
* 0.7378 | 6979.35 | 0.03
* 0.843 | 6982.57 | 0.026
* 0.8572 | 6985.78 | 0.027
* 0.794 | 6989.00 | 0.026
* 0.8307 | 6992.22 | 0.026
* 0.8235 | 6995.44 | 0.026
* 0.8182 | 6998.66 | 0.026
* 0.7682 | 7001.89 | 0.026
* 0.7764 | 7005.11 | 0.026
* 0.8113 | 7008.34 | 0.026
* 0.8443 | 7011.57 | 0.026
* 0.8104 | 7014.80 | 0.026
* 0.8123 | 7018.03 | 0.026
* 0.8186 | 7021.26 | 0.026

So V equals 0.3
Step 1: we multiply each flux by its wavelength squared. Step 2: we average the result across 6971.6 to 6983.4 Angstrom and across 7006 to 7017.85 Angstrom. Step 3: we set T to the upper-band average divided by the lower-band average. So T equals 1.05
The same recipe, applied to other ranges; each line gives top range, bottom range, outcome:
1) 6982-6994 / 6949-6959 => 1.02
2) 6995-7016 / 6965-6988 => 1.01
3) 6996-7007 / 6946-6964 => 0.97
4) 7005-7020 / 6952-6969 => 1.00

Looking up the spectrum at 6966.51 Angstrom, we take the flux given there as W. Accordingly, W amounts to 0.8154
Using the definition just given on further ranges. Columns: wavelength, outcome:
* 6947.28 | 0.818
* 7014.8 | 0.8104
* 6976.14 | 0.7827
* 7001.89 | 0.7682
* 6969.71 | 0.7977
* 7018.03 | 0.8123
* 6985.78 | 0.8572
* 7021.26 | 0.8186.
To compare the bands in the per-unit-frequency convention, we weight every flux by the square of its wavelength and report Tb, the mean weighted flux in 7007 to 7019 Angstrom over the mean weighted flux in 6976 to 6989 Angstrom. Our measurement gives 1.0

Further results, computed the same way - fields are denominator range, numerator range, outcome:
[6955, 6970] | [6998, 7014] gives 0.98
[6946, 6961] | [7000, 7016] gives 0.99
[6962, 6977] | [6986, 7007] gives 1.00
